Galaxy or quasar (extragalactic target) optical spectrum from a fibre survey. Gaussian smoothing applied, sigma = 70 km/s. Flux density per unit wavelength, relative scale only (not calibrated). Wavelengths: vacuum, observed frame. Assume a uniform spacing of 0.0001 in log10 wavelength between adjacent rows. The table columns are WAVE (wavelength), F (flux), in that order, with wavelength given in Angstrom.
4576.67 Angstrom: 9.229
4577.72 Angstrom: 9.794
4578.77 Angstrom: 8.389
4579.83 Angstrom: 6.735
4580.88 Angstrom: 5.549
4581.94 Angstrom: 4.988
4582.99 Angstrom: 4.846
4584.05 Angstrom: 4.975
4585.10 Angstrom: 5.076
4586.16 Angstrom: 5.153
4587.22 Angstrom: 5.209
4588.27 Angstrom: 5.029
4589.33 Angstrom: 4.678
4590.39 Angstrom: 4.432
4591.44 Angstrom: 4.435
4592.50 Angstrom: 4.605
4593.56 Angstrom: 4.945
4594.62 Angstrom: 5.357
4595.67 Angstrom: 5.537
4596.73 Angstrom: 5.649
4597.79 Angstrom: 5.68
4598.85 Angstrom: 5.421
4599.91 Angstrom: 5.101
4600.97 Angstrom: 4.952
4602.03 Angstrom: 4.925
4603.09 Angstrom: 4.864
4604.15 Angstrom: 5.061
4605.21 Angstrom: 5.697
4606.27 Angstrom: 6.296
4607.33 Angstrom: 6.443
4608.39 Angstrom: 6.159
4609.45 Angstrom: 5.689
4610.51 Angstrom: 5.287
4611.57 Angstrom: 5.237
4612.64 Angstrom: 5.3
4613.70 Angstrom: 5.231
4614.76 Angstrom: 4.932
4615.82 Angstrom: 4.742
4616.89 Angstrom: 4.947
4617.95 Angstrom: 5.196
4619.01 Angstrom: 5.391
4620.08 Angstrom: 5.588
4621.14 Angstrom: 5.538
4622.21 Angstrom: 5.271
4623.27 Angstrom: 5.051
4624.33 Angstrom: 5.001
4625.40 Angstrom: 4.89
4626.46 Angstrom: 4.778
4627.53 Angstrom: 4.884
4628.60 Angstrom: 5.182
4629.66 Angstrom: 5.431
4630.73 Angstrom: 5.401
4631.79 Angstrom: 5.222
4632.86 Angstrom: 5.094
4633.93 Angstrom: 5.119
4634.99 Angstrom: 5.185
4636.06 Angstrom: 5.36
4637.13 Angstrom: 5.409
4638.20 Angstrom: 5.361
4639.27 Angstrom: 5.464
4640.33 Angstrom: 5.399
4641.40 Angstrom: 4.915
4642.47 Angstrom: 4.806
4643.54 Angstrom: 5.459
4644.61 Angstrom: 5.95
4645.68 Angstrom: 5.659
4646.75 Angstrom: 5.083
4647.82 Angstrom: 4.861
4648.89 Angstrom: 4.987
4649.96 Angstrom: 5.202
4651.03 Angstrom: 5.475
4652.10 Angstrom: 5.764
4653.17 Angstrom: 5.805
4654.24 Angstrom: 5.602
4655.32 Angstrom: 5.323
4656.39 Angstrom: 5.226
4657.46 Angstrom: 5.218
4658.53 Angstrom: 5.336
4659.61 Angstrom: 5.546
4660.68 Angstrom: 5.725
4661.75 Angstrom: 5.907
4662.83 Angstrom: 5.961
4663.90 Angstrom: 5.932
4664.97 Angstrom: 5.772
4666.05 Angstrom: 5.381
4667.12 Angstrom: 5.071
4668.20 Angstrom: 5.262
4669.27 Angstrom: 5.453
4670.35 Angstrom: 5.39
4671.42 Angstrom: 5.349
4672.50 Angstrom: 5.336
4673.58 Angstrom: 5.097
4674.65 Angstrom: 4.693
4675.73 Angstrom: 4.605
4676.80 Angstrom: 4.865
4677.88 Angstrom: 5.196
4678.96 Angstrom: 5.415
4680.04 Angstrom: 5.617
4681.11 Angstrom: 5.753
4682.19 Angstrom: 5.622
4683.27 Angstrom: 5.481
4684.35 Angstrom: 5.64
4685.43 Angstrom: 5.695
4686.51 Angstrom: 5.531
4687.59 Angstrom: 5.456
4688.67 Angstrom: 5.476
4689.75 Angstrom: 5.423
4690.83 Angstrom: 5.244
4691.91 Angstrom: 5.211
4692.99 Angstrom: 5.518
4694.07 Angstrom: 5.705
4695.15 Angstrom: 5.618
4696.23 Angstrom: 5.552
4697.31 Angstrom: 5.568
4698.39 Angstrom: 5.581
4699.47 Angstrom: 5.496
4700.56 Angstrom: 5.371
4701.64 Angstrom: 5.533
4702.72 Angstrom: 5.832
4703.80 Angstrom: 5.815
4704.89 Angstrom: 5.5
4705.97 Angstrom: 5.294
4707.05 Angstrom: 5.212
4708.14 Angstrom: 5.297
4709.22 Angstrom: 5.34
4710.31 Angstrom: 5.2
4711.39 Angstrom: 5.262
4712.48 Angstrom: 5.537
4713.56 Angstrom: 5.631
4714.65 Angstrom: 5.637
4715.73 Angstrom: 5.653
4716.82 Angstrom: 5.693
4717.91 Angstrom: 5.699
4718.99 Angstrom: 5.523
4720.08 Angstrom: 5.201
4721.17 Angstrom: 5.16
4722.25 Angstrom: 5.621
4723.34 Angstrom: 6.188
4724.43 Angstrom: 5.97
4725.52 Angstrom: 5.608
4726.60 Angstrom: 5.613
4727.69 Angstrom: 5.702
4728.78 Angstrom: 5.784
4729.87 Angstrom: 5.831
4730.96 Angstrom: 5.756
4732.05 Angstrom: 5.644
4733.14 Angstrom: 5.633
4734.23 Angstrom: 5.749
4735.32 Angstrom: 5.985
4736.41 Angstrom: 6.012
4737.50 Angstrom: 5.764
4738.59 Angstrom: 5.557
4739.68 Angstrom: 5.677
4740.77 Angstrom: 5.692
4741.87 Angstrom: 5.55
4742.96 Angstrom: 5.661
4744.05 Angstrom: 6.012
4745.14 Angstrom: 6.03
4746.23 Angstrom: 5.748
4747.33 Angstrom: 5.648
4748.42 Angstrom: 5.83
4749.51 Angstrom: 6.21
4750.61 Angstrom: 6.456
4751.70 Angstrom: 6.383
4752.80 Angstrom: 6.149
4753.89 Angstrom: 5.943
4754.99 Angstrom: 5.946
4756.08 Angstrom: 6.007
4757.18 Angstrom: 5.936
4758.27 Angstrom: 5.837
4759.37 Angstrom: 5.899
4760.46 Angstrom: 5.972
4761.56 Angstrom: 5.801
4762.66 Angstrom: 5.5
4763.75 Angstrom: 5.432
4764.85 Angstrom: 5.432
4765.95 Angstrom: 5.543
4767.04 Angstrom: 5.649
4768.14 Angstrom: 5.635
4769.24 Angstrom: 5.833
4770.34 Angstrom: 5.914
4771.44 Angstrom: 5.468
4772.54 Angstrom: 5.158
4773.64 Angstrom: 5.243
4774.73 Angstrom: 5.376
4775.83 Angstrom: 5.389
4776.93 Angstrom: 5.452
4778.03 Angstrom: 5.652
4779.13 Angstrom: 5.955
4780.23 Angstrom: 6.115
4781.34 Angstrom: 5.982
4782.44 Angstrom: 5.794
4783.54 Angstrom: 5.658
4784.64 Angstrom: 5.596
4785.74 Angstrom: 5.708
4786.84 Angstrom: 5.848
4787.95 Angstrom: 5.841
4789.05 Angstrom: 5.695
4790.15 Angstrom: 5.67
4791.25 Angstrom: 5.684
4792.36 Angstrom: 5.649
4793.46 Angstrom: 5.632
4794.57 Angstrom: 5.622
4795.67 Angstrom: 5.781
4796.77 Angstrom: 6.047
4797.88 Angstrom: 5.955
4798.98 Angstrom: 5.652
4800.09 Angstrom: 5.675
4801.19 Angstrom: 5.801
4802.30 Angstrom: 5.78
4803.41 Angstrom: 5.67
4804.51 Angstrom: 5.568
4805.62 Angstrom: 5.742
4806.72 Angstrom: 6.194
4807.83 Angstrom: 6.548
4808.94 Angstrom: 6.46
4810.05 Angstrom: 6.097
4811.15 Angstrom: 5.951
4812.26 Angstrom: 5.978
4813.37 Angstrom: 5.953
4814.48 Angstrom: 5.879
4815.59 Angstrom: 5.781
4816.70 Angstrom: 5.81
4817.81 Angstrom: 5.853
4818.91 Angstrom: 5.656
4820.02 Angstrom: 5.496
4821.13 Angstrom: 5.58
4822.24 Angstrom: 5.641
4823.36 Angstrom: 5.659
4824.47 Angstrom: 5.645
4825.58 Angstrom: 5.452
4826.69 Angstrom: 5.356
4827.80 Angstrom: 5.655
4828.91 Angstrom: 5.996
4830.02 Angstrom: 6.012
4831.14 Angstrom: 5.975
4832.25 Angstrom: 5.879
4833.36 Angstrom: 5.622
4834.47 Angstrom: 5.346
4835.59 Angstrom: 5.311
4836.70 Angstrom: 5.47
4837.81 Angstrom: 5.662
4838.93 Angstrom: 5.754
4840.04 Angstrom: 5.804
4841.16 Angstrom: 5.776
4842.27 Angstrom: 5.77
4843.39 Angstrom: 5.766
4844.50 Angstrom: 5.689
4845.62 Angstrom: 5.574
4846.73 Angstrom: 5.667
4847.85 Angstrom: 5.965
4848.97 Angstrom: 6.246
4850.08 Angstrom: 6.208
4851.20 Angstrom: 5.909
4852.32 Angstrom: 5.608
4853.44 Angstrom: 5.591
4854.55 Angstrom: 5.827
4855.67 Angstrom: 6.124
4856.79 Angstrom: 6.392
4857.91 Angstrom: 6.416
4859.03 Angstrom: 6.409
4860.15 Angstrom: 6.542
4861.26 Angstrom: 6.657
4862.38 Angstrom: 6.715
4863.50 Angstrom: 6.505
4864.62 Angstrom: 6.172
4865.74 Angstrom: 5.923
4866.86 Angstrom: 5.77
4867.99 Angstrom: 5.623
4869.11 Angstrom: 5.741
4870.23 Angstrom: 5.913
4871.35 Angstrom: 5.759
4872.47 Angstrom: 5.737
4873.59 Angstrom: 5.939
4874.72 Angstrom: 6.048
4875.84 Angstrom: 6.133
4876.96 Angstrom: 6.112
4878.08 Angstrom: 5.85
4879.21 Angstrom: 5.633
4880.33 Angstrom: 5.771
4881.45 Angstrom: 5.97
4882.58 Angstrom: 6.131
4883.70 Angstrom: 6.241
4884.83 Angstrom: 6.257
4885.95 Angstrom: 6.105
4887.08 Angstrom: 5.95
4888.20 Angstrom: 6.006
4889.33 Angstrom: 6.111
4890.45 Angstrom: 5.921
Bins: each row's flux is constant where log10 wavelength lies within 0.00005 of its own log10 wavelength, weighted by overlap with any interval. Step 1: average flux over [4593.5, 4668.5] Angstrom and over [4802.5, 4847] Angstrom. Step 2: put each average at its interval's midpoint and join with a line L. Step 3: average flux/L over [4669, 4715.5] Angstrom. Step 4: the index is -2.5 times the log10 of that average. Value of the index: 0.01 mag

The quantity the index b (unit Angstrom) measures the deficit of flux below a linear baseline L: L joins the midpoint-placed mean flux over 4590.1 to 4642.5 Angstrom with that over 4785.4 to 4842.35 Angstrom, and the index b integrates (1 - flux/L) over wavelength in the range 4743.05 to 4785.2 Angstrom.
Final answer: -1.0 Angstrom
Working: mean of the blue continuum 5.25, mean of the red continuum 5.77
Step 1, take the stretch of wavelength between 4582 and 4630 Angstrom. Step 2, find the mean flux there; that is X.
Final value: 5.2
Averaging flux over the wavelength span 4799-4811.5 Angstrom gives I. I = 5.94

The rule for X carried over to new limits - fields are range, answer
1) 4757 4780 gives 5.63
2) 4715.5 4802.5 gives 5.74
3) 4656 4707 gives 5.45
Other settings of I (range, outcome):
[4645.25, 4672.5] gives 5.45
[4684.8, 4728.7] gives 5.53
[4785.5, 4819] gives 5.85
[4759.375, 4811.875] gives 5.74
